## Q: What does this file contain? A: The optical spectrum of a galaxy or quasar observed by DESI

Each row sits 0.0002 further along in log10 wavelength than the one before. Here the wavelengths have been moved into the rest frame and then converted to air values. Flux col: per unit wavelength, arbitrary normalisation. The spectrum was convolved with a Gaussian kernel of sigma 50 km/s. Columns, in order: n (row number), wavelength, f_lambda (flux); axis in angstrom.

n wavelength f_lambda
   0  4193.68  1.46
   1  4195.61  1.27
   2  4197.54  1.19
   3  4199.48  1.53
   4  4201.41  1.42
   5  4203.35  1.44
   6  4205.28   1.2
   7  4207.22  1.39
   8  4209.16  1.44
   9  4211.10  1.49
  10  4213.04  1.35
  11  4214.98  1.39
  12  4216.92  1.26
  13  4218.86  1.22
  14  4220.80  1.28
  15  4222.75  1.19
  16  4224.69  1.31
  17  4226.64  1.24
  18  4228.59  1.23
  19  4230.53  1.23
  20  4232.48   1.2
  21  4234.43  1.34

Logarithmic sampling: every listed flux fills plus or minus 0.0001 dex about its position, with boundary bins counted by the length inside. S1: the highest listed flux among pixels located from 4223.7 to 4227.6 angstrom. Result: 1.31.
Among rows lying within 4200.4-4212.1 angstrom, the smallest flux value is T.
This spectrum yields 1.2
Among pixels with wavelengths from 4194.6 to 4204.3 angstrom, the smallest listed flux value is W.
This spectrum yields 1.19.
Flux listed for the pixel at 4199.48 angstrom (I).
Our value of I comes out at 1.53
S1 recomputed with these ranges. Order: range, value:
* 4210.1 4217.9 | 1.49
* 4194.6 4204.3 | 1.53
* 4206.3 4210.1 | 1.44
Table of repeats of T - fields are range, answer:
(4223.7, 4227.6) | 1.24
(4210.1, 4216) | 1.35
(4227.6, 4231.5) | 1.23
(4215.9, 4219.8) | 1.22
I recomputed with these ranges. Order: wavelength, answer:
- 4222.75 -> 1.19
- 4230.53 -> 1.23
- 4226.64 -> 1.24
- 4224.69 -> 1.31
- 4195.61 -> 1.27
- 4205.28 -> 1.2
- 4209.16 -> 1.44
